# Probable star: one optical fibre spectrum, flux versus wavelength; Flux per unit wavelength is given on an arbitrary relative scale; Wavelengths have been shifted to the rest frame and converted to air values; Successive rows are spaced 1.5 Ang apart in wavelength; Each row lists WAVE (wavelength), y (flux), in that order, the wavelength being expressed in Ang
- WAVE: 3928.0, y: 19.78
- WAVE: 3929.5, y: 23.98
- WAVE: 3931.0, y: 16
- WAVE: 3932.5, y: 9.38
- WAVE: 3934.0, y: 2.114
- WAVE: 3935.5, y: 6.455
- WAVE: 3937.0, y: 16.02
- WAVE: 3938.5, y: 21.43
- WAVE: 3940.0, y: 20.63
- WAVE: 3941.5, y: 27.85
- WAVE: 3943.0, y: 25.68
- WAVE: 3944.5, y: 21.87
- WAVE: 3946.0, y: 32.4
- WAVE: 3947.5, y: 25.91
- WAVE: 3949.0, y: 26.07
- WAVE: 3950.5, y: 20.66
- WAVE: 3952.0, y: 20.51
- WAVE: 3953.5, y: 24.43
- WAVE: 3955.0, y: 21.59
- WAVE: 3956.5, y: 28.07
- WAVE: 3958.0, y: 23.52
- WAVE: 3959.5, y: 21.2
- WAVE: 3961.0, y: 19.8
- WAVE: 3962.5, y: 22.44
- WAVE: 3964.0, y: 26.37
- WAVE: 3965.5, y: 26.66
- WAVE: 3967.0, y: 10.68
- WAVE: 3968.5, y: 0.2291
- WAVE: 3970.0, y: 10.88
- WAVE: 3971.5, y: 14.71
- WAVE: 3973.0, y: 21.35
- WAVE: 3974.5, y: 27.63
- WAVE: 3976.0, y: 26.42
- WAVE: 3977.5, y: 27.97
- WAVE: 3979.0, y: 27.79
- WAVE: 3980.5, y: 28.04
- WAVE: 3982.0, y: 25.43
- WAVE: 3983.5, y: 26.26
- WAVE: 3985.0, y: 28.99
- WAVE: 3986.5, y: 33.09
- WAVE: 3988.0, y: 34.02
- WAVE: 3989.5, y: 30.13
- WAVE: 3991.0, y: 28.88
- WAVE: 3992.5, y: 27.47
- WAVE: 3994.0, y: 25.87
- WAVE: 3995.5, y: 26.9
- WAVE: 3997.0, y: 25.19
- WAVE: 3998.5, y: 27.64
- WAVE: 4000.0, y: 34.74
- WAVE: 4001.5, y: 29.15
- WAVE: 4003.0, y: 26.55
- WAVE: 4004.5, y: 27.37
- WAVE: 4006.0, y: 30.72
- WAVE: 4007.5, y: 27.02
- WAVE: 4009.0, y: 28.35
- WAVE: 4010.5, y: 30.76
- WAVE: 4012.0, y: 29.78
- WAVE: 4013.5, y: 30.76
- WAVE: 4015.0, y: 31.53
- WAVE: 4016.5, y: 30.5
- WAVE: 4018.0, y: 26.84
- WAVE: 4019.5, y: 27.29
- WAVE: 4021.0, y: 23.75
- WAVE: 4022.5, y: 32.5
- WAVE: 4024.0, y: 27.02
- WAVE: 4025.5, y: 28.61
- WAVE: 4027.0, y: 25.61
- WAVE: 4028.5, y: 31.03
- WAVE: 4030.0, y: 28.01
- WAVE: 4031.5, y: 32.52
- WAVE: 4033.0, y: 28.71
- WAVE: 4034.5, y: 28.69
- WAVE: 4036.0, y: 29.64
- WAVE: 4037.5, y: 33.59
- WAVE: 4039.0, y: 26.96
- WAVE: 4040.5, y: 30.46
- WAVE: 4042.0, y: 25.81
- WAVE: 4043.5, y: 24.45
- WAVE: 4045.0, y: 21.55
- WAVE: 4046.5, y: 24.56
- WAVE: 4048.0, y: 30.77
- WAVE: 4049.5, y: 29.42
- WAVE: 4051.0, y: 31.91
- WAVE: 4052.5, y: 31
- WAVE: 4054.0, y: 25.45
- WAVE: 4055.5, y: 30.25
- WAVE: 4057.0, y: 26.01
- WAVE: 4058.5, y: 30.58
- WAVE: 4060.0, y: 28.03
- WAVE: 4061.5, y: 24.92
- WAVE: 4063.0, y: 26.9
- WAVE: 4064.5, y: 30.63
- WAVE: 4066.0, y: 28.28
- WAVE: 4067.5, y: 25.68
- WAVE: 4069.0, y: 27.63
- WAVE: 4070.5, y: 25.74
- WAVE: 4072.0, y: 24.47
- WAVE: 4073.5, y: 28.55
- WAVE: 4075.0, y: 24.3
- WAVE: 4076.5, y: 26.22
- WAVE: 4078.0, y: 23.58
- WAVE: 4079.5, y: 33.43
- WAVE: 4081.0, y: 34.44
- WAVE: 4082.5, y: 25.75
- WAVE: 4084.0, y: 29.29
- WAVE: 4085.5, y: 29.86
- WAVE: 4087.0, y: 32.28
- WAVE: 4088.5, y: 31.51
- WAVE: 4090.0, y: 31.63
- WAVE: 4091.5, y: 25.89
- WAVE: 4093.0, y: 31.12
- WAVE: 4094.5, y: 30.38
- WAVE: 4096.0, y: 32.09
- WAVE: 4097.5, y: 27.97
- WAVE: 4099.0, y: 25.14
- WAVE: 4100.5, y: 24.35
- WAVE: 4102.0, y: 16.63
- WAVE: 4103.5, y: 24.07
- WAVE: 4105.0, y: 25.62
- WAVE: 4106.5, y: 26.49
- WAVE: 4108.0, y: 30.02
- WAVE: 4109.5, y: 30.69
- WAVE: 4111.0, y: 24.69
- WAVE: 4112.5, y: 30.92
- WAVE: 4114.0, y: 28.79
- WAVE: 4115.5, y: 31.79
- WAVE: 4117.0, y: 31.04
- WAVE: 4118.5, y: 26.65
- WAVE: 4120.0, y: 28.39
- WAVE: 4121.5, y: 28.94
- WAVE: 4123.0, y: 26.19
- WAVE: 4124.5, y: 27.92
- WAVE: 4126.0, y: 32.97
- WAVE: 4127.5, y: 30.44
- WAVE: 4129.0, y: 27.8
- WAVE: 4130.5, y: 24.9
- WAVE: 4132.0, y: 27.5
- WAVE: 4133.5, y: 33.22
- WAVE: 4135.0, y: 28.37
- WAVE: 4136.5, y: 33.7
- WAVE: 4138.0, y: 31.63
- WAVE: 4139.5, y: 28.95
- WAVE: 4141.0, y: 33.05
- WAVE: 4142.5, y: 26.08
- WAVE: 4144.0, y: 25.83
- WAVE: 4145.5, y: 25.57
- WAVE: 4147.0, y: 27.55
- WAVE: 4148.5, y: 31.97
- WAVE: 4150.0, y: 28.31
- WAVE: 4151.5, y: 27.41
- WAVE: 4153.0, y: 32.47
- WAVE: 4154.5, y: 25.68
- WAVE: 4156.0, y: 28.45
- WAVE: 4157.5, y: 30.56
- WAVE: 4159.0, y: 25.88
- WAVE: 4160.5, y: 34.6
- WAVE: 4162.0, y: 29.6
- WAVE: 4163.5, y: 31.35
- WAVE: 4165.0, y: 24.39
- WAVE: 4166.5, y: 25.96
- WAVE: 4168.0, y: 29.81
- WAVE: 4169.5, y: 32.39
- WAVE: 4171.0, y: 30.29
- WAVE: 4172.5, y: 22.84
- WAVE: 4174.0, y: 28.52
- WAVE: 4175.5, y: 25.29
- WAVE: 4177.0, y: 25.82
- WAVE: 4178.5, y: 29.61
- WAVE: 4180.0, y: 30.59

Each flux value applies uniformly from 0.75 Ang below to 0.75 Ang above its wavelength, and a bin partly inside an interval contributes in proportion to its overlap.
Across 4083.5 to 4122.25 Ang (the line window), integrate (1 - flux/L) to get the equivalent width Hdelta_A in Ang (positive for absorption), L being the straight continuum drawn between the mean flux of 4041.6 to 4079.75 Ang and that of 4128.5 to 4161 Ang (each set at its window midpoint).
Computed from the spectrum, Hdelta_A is -0.2 Ang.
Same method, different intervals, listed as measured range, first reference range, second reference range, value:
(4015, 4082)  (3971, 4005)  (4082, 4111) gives -1.0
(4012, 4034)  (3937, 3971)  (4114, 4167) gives -4.2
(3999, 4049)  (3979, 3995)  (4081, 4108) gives -0.3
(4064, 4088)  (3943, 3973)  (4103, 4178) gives -2.0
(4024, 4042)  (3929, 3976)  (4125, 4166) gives -4.1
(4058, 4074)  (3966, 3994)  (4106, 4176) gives -0.5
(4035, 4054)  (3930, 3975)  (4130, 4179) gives -3.5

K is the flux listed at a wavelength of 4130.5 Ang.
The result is 24.9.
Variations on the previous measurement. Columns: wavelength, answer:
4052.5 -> 31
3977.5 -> 27.97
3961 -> 19.8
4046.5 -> 24.56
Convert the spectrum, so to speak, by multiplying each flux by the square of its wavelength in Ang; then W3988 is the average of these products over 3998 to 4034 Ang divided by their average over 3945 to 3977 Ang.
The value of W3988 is 1.39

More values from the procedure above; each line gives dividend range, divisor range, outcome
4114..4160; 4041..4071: 1.10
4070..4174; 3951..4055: 1.14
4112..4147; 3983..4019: 1.07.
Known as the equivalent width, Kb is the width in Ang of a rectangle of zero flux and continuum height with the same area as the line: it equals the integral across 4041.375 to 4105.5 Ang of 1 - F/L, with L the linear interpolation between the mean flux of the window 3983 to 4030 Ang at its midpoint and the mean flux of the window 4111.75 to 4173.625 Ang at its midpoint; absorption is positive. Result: 2.9 Ang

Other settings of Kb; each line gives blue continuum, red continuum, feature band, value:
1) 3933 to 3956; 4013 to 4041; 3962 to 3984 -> 2.2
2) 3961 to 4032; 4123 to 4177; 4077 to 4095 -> -1.3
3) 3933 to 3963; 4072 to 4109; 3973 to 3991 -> -4.3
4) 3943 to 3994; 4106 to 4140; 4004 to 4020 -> -2.3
